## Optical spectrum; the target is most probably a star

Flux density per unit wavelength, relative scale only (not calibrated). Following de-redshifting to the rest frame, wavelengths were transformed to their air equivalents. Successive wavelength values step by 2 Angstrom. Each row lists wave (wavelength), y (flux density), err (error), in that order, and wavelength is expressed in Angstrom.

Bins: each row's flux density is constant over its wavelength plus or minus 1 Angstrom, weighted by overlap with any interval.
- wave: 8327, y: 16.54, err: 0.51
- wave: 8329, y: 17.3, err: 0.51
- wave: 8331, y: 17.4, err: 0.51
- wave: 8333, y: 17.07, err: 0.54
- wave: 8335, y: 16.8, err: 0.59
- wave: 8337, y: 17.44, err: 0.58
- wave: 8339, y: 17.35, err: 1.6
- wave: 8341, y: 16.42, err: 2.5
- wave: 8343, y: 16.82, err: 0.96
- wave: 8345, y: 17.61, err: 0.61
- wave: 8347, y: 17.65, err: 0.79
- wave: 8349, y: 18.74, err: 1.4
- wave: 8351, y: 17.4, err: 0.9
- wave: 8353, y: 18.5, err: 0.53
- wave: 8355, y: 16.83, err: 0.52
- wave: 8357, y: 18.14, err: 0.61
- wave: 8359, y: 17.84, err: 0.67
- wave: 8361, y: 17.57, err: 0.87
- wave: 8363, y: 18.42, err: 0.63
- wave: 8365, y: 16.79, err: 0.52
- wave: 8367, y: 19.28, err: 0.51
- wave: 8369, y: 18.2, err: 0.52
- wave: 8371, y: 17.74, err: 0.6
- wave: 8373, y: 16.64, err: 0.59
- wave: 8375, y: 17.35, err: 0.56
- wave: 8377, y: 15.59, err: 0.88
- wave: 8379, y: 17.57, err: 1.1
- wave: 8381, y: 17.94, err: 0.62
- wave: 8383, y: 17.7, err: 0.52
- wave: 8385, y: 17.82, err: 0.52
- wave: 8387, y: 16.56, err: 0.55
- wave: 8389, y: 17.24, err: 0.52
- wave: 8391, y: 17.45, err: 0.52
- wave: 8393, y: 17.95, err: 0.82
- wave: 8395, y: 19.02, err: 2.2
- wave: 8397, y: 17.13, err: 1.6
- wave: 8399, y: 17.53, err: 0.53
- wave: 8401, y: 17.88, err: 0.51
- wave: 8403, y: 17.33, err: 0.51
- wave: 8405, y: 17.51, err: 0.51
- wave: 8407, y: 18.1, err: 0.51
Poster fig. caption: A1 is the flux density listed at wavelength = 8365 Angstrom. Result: 16.79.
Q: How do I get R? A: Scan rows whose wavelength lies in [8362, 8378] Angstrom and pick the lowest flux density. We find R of 15.59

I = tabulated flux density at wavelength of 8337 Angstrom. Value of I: 17.44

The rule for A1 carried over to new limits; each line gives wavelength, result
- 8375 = 17.35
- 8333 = 17.07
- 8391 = 17.45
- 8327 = 16.54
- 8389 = 17.24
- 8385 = 17.82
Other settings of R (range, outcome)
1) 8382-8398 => 16.56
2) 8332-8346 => 16.42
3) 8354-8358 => 16.83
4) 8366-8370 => 18.2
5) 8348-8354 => 17.4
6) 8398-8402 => 17.53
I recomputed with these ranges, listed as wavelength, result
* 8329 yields 17.3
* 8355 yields 16.83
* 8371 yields 17.74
